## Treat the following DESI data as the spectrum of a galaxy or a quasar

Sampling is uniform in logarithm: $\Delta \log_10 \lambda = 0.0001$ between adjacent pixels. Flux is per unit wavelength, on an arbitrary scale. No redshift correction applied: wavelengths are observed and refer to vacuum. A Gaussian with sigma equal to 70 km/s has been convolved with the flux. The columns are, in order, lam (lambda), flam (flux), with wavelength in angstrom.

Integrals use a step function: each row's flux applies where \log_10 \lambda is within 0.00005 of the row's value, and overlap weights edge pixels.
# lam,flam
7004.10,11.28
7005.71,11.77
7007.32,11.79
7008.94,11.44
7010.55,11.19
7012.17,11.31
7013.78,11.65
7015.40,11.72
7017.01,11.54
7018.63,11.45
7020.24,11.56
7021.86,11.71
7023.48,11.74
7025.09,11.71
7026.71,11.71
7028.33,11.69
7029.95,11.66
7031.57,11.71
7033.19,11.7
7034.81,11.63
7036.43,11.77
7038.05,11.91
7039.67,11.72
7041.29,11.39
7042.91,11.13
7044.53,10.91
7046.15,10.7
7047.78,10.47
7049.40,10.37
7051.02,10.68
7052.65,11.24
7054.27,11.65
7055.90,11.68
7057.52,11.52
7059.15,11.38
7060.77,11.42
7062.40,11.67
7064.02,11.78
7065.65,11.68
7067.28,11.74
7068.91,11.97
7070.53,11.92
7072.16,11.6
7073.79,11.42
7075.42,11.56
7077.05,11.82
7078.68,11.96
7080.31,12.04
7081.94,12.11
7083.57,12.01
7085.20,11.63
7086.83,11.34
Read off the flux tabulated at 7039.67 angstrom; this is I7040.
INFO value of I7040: 11.72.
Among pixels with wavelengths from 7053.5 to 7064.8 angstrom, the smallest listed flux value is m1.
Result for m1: 11.38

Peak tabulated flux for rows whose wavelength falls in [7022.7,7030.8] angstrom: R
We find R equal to 11.74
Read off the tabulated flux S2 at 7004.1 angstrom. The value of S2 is 11.28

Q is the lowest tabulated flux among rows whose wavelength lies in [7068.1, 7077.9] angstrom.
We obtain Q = 11.42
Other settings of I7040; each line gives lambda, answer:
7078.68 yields 11.96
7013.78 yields 11.65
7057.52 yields 11.52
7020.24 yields 11.56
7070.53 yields 11.92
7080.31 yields 12.04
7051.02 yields 10.68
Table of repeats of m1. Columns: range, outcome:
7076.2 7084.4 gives 11.82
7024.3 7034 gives 11.66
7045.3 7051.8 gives 10.37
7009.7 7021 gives 11.19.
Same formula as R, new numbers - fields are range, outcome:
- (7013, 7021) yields 11.72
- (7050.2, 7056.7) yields 11.68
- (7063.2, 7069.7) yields 11.97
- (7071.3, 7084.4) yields 12.11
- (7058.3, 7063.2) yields 11.67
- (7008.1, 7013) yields 11.44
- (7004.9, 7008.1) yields 11.79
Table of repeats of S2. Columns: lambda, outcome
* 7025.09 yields 11.71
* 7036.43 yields 11.77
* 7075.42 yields 11.56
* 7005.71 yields 11.77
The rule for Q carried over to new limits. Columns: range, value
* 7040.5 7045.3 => 10.91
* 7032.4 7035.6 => 11.63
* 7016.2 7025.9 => 11.45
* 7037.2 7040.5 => 11.72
